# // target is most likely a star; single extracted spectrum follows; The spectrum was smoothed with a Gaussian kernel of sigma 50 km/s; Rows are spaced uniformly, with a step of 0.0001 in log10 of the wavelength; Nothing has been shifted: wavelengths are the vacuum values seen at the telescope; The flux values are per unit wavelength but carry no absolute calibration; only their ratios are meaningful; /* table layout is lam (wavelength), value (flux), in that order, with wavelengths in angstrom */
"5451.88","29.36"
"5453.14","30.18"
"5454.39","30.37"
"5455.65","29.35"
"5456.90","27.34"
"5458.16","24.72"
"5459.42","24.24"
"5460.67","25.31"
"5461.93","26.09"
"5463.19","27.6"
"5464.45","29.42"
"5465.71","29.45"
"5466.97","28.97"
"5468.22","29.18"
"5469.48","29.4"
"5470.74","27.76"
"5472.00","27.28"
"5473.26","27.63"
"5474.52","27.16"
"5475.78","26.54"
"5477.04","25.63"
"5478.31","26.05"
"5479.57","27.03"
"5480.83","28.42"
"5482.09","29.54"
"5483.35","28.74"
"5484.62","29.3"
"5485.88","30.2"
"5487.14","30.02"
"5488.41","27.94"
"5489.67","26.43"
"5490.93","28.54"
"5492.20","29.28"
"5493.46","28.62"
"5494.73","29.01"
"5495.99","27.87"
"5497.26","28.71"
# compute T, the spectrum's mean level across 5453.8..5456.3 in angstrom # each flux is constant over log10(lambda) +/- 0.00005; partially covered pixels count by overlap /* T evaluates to 29.9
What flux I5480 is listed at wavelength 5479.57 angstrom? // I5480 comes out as 27.03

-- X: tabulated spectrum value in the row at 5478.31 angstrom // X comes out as 26.05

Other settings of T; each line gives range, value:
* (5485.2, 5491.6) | 28.6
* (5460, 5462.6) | 25.7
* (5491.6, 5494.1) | 28.9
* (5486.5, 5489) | 29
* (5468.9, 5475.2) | 27.8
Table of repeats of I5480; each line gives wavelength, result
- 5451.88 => 29.36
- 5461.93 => 26.09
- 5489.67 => 26.43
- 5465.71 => 29.45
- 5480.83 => 28.42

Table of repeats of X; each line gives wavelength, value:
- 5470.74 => 27.76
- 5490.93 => 28.54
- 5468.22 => 29.18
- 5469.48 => 29.4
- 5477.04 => 25.63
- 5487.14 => 30.02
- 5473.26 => 27.63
